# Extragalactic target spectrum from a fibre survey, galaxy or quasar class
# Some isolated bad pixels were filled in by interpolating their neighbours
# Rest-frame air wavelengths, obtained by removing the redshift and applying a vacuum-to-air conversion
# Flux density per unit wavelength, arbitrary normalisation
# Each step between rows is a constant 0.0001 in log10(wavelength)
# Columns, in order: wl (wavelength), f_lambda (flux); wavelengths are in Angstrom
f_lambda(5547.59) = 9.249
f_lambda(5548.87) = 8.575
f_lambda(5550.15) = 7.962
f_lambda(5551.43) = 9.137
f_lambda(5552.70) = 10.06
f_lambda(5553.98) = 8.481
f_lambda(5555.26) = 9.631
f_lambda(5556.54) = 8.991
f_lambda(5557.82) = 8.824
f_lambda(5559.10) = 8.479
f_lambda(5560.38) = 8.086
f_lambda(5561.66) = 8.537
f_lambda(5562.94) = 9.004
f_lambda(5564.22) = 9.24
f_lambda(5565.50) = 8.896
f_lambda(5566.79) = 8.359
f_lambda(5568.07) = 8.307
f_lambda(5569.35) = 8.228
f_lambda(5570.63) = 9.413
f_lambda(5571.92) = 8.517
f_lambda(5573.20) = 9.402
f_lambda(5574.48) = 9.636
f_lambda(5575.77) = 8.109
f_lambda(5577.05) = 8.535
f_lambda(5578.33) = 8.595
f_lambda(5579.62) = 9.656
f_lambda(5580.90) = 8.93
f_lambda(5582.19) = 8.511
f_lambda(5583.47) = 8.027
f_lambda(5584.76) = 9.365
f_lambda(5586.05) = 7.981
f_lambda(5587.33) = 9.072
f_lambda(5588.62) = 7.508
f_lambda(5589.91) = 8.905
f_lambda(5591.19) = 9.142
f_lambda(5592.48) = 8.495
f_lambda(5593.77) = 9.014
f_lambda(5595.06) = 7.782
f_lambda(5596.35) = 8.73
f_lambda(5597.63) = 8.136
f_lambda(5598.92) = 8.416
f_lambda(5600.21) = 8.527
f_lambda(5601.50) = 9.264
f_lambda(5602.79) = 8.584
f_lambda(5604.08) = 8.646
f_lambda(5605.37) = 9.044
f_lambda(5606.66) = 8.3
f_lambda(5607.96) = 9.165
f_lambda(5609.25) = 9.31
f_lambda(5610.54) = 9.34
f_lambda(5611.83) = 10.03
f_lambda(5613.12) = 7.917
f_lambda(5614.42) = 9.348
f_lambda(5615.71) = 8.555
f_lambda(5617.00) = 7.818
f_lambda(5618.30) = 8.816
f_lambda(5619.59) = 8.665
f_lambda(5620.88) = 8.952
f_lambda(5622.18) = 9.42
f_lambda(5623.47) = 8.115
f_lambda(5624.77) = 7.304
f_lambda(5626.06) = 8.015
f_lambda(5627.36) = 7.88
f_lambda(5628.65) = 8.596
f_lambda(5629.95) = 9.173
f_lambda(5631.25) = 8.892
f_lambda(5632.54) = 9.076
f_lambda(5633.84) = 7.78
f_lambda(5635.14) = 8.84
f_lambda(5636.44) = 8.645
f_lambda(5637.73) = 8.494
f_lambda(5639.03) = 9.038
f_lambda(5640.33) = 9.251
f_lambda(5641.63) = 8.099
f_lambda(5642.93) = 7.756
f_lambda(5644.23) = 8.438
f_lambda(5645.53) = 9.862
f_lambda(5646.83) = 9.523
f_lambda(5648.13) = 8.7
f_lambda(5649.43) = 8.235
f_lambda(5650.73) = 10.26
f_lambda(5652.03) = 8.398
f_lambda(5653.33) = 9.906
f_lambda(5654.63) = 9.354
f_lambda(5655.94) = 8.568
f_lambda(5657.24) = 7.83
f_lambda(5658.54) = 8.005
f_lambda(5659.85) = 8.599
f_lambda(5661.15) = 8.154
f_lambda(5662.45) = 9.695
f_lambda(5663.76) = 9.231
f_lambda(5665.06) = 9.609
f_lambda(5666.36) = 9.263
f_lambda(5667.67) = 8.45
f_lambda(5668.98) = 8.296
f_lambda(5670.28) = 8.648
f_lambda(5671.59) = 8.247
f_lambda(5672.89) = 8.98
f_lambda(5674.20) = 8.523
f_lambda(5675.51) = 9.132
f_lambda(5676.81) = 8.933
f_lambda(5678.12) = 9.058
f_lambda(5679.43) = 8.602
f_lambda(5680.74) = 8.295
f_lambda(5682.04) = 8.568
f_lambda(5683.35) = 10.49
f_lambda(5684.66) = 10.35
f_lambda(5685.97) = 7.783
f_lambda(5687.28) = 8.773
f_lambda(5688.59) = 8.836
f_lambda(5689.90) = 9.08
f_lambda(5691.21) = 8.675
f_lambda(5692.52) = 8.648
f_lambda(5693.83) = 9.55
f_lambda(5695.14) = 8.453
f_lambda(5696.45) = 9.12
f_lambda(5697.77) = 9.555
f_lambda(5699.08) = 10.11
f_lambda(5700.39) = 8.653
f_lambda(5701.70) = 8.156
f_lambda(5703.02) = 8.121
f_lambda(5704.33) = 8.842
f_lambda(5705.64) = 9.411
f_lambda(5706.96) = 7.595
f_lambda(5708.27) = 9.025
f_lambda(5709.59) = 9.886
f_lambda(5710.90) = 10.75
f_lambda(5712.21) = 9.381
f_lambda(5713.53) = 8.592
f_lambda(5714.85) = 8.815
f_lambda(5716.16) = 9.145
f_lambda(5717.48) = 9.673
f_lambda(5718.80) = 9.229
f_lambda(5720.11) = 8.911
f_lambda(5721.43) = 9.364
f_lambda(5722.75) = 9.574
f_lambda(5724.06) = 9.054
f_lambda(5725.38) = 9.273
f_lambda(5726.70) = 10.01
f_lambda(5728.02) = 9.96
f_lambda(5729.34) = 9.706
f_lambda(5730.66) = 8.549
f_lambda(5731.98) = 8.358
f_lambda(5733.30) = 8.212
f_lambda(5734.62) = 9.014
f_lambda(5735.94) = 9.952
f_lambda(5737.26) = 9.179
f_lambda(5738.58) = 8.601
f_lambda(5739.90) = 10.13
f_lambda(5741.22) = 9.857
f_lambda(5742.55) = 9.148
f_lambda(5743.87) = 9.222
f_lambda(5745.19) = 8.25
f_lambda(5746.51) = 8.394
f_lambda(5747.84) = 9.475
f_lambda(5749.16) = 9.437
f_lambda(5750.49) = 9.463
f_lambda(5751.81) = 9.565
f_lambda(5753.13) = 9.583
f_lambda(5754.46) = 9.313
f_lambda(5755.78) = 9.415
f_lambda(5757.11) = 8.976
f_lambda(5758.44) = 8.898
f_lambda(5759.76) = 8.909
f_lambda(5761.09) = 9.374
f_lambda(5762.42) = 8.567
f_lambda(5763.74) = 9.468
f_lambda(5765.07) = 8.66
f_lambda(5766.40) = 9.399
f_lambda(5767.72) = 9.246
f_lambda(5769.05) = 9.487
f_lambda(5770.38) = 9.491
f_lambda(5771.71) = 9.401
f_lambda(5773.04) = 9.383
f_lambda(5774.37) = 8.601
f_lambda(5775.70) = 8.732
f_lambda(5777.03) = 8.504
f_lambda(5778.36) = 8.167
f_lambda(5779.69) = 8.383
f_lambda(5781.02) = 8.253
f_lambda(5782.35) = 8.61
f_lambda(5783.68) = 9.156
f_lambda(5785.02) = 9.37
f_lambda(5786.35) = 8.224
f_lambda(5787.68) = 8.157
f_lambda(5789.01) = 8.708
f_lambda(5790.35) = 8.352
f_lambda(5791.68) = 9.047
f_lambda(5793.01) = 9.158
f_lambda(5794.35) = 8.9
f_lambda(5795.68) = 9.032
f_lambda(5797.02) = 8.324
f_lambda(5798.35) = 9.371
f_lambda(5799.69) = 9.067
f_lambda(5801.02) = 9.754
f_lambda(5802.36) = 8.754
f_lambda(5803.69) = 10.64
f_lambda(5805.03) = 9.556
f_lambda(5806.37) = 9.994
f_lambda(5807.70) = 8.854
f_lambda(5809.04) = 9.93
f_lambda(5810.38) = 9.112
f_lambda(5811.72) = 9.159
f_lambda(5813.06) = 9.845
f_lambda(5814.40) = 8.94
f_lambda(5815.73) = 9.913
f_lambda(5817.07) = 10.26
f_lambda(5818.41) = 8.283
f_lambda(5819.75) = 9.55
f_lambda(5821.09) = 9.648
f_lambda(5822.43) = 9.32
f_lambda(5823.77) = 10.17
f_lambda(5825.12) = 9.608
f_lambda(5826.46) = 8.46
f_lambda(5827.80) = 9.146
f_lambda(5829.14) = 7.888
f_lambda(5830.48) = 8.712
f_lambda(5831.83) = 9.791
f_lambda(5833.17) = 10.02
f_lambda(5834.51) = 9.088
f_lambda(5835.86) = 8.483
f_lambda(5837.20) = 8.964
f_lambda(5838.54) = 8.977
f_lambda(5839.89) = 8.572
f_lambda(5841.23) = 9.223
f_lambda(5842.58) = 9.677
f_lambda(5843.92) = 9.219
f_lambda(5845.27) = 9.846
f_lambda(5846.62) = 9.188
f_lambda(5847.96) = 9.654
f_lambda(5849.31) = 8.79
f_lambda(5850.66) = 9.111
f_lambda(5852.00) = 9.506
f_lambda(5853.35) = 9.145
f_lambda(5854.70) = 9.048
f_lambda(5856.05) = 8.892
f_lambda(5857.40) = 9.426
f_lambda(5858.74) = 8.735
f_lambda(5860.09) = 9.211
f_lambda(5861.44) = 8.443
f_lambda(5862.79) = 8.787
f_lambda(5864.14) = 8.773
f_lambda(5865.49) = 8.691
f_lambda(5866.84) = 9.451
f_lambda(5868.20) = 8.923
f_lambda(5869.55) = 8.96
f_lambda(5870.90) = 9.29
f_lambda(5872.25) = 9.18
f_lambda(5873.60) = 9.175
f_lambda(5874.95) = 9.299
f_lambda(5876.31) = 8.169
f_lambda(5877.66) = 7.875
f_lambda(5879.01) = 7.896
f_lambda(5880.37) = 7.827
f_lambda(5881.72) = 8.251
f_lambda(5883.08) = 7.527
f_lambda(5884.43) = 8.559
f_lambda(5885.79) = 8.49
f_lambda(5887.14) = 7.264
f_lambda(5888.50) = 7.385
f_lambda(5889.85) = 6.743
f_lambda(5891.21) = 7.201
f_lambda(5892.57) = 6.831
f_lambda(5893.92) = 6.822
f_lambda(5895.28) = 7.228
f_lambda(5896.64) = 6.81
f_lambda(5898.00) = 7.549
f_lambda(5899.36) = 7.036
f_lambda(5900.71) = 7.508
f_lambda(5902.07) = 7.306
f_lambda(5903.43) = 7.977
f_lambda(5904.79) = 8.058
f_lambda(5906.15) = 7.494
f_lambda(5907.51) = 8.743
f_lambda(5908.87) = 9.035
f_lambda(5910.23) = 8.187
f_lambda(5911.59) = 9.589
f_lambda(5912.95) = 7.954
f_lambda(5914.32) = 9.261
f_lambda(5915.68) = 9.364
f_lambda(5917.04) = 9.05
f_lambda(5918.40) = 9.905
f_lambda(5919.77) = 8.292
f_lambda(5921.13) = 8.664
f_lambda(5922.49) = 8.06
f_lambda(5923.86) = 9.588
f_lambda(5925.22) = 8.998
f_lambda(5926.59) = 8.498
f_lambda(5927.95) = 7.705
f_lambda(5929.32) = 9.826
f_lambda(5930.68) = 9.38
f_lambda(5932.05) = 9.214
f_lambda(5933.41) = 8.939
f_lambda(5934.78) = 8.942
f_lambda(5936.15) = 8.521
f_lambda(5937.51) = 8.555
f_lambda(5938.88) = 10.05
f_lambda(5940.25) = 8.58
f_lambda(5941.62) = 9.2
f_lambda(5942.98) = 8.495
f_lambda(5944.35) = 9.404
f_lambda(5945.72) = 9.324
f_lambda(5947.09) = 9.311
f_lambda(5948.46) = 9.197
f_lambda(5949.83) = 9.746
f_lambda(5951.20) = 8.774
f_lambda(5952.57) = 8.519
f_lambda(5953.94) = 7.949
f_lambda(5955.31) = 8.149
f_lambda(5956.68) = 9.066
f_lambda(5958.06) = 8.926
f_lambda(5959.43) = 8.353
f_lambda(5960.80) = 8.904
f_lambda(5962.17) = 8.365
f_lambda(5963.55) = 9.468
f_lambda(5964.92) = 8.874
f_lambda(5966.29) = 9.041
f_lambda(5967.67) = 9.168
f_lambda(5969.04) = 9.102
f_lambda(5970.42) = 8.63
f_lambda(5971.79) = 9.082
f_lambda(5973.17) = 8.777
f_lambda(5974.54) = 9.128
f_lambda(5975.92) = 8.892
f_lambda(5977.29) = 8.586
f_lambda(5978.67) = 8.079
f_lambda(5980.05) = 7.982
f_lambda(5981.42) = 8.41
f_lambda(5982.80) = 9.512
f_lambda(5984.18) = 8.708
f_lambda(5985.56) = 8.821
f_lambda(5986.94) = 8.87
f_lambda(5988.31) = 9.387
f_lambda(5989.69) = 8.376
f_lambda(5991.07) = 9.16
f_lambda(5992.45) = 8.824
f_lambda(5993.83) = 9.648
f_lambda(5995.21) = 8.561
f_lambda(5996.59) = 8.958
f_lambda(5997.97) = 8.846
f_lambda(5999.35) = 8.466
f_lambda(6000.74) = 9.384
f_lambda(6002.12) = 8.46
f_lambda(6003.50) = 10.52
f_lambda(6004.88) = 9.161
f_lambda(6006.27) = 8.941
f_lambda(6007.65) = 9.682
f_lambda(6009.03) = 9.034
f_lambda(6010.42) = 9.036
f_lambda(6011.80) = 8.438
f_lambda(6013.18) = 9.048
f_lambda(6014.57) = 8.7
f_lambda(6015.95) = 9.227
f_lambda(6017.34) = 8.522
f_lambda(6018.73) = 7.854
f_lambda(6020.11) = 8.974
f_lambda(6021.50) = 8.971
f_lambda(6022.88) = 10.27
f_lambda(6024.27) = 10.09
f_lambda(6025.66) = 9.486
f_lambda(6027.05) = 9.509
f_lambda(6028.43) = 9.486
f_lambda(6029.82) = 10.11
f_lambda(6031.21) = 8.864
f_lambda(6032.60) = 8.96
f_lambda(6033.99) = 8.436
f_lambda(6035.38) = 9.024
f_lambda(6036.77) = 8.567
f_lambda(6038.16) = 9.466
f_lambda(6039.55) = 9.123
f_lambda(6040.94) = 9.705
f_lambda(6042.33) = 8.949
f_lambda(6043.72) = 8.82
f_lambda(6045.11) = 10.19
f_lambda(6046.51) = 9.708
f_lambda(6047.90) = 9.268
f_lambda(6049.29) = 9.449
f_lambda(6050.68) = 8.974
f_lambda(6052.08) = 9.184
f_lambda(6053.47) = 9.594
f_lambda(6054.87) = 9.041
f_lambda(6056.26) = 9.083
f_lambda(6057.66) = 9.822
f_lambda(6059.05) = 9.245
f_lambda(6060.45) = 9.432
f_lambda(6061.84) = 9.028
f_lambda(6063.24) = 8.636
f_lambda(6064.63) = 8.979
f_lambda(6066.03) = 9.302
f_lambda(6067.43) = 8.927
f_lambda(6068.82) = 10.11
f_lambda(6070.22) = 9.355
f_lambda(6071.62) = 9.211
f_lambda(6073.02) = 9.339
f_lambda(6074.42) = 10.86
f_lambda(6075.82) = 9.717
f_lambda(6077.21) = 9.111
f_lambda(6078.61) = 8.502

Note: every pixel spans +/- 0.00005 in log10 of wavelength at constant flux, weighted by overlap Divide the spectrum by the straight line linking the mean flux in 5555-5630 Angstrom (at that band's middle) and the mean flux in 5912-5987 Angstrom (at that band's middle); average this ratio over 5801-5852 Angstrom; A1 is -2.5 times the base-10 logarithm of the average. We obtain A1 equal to -0.060 mag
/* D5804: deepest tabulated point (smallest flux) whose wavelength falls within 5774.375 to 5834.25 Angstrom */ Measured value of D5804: 7.888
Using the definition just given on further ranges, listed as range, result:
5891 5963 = 6.81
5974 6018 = 7.982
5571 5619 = 7.508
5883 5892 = 6.743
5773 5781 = 8.167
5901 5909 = 7.306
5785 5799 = 8.157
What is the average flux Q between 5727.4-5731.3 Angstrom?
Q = 9.4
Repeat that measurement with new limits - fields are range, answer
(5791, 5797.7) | 8.9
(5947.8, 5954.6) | 8.84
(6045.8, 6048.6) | 9.48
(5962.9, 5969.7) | 9.14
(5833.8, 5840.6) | 8.83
